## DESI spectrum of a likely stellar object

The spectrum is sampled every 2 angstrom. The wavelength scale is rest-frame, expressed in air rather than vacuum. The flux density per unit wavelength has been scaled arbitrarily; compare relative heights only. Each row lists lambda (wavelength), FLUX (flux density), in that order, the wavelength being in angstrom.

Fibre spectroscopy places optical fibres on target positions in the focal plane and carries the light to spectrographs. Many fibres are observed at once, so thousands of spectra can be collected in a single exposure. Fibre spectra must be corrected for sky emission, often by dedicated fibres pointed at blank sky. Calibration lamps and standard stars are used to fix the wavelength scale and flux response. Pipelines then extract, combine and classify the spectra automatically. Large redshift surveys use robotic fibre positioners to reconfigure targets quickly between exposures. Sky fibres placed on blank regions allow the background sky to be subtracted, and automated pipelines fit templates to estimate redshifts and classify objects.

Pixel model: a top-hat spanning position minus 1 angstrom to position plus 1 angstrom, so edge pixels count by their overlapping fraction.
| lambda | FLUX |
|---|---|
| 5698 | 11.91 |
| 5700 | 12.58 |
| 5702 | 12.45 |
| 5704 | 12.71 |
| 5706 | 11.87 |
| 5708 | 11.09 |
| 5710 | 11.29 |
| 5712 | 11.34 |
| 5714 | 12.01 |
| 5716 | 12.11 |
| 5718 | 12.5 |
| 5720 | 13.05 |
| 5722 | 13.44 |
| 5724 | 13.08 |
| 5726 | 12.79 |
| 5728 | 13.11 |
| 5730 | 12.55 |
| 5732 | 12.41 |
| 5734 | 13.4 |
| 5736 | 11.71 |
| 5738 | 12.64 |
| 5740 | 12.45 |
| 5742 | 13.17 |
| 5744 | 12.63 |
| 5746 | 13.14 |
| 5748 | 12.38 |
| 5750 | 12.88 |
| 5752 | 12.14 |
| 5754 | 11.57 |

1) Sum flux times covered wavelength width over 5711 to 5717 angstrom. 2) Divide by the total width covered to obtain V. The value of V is 11.8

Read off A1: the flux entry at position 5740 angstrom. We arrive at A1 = 12.45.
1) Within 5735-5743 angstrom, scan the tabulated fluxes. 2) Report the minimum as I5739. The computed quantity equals 11.71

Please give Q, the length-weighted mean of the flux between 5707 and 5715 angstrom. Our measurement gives 11.4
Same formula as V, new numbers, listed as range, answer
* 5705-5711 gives 11.4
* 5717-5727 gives 13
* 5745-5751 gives 12.8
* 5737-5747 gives 12.8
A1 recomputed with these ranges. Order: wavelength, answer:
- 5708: 11.09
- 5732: 12.41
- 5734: 13.4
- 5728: 13.11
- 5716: 12.11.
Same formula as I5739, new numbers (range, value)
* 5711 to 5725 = 11.34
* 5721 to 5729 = 12.79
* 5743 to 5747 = 12.63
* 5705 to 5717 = 11.09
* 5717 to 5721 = 12.5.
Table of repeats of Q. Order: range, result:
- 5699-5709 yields 12.1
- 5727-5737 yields 12.6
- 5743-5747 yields 12.9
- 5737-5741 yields 12.5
